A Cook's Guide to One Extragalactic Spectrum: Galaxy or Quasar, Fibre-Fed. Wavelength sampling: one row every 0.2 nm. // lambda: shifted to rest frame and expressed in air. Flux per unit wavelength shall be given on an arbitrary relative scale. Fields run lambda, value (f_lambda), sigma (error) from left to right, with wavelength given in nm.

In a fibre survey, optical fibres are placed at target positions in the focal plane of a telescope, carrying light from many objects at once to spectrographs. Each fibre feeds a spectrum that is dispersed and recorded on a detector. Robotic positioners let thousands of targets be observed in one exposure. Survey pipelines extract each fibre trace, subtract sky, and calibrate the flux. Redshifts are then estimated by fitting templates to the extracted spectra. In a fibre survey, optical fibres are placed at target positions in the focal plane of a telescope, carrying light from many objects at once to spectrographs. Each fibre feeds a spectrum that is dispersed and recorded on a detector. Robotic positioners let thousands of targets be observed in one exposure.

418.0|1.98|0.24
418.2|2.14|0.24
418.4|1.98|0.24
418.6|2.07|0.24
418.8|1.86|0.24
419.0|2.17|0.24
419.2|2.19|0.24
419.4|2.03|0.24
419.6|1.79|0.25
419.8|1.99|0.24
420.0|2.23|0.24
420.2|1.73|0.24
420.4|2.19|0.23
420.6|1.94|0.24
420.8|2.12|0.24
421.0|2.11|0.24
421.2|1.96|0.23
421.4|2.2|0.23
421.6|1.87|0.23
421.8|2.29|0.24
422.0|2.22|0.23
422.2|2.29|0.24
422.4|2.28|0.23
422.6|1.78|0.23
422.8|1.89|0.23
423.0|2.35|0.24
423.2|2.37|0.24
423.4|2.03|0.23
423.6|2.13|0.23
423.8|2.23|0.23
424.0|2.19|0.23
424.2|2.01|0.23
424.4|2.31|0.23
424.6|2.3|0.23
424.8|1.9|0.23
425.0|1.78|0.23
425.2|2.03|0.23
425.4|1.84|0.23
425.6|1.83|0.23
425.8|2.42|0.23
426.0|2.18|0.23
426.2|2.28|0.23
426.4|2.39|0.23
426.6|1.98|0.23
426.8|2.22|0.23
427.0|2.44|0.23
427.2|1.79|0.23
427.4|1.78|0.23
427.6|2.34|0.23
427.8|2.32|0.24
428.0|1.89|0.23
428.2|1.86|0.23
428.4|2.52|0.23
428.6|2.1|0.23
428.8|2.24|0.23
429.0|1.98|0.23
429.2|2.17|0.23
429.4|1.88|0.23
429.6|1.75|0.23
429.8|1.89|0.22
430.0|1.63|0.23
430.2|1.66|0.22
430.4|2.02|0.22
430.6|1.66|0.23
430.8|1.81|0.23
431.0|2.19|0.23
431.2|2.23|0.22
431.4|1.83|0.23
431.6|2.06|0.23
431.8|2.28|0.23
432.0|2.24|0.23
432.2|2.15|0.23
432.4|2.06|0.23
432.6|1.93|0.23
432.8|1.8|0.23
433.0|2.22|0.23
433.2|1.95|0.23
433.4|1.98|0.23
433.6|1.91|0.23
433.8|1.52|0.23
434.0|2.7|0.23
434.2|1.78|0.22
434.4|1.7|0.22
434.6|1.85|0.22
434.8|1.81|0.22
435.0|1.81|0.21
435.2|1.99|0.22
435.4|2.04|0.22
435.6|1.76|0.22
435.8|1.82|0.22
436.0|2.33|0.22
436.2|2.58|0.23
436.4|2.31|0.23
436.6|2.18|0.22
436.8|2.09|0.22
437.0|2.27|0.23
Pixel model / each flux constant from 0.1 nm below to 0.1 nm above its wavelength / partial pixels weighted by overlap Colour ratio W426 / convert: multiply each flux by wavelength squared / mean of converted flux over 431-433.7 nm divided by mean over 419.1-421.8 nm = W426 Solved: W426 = 1.07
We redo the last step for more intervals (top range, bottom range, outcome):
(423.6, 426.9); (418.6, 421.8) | 1.07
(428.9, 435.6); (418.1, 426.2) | 0.98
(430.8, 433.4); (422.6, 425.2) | 1.02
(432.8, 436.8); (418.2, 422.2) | 1.05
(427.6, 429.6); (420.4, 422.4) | 1.02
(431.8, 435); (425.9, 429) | 0.95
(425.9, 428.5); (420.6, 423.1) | 1.05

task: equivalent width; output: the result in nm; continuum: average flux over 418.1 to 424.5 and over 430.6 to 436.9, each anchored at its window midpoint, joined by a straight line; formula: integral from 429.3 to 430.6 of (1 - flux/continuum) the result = 0.159 nm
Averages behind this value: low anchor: 2.09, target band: 1.79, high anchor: 2.02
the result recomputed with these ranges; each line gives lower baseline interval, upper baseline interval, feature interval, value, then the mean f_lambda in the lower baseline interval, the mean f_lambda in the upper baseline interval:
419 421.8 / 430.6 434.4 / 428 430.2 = 0.05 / 2.04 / 2.02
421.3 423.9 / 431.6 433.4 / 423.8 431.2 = 0.22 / 2.15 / 2.07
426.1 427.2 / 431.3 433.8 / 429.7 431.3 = 0.15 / 2.22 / 2.01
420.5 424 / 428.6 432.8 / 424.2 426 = 0.02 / 2.12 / 1.98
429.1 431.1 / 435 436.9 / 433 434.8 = 0.08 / 1.87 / 2.11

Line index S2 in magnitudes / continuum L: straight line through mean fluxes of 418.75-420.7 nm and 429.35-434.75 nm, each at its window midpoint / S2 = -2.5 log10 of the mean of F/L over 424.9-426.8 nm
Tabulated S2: -0.06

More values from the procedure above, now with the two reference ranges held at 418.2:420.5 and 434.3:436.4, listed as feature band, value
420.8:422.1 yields -0.05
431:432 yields -0.07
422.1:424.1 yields -0.07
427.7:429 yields -0.07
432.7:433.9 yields 0.05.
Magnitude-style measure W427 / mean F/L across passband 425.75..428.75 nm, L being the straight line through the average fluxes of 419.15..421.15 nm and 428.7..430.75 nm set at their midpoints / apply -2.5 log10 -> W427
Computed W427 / -0.129 mag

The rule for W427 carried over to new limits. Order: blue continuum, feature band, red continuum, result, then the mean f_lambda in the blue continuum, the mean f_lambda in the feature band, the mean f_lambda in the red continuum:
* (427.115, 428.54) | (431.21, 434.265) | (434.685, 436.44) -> 0.01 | 2.08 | 2.04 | 2.04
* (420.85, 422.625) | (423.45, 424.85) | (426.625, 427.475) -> -0.03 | 2.13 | 2.16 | 2.06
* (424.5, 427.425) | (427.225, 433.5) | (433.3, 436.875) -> 0.02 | 2.08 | 2.01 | 2.01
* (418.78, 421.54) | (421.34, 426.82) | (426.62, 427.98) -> -0.02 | 2.04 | 2.13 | 2.12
